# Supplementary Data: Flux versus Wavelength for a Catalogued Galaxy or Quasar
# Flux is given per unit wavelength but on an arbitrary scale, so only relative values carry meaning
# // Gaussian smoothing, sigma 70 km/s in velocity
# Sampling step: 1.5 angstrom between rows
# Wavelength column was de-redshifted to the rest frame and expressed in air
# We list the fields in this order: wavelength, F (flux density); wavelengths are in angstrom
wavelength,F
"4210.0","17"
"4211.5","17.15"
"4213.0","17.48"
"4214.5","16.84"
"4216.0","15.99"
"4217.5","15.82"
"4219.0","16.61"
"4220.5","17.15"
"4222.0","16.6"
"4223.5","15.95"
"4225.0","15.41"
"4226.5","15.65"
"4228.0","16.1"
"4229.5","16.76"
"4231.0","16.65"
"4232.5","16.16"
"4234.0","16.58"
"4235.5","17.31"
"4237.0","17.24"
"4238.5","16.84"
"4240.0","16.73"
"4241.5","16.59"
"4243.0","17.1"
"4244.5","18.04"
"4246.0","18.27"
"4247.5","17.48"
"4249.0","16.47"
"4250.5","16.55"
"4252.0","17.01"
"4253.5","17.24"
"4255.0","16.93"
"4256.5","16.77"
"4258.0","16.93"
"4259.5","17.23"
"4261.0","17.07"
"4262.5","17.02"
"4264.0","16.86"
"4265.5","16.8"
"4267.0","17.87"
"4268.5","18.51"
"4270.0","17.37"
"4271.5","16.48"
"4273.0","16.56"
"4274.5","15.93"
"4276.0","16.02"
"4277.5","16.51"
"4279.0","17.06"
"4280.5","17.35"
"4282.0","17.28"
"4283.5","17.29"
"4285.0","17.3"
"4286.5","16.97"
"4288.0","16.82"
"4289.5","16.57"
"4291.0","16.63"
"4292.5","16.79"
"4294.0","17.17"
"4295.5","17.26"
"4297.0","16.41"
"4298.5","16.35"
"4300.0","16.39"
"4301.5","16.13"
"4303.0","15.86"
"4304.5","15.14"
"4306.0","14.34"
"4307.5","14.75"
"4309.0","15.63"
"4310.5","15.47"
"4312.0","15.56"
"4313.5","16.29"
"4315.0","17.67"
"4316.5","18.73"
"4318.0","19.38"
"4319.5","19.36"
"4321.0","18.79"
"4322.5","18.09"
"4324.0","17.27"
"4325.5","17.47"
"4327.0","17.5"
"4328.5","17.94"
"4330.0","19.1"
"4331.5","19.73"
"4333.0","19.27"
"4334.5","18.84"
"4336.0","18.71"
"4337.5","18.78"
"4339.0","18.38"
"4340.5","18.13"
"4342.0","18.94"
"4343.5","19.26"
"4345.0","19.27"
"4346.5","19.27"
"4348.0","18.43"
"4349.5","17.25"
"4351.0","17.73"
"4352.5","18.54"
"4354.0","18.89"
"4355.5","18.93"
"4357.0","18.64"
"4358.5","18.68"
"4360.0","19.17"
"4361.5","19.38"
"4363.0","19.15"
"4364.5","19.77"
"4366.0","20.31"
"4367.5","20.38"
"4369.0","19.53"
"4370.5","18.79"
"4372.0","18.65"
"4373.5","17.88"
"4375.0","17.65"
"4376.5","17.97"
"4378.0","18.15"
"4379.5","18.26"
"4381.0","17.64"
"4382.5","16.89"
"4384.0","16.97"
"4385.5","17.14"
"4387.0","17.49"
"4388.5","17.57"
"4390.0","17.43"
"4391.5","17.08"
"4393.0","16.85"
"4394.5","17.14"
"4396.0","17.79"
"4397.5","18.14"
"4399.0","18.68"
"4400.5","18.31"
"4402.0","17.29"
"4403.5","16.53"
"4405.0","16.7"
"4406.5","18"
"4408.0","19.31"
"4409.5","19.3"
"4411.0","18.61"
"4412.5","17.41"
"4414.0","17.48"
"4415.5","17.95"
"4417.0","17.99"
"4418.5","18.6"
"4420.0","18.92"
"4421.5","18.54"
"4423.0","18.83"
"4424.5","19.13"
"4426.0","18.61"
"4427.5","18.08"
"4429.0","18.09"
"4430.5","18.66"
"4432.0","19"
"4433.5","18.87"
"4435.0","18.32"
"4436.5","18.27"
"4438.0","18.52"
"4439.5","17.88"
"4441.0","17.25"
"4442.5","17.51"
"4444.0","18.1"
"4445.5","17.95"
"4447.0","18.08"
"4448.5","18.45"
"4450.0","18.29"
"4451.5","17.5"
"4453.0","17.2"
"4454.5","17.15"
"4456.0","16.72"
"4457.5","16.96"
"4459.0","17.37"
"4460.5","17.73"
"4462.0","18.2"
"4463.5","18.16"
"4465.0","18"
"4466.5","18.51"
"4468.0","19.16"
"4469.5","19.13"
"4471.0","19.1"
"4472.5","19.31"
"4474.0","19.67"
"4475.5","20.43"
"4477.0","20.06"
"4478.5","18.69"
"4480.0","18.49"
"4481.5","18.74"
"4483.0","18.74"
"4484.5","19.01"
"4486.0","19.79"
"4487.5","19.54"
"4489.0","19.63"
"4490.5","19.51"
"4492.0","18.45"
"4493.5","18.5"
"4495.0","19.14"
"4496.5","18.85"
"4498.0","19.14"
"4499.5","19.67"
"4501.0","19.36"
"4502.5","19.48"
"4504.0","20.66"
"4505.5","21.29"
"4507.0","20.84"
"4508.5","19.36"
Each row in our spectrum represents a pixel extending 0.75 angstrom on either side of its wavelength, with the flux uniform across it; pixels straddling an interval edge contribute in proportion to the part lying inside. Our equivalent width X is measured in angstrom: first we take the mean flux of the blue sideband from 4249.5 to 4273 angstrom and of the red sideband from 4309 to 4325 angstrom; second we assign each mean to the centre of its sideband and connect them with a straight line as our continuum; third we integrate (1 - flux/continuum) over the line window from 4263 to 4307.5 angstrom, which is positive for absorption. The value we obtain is 1.6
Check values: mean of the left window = 17.1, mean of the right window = 17.6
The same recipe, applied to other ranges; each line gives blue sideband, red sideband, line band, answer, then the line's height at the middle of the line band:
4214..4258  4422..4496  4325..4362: -2.3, 17.6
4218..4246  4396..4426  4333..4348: -1.1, 17.6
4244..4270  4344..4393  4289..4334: 1.7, 17.8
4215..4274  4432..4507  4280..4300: 0.3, 17.2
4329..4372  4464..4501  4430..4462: 2.0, 19.1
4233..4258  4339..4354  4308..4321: 0.6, 18.1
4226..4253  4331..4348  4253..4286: 0.9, 17.5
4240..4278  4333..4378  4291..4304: 0.9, 17.7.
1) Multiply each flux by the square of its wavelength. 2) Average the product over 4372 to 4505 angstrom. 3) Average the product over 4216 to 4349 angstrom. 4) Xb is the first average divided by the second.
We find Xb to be 1.15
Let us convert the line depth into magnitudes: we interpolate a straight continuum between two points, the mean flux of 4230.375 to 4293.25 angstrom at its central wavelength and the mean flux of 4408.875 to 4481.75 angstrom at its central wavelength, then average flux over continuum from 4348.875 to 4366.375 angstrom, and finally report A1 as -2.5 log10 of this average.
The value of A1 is -0.07 mag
